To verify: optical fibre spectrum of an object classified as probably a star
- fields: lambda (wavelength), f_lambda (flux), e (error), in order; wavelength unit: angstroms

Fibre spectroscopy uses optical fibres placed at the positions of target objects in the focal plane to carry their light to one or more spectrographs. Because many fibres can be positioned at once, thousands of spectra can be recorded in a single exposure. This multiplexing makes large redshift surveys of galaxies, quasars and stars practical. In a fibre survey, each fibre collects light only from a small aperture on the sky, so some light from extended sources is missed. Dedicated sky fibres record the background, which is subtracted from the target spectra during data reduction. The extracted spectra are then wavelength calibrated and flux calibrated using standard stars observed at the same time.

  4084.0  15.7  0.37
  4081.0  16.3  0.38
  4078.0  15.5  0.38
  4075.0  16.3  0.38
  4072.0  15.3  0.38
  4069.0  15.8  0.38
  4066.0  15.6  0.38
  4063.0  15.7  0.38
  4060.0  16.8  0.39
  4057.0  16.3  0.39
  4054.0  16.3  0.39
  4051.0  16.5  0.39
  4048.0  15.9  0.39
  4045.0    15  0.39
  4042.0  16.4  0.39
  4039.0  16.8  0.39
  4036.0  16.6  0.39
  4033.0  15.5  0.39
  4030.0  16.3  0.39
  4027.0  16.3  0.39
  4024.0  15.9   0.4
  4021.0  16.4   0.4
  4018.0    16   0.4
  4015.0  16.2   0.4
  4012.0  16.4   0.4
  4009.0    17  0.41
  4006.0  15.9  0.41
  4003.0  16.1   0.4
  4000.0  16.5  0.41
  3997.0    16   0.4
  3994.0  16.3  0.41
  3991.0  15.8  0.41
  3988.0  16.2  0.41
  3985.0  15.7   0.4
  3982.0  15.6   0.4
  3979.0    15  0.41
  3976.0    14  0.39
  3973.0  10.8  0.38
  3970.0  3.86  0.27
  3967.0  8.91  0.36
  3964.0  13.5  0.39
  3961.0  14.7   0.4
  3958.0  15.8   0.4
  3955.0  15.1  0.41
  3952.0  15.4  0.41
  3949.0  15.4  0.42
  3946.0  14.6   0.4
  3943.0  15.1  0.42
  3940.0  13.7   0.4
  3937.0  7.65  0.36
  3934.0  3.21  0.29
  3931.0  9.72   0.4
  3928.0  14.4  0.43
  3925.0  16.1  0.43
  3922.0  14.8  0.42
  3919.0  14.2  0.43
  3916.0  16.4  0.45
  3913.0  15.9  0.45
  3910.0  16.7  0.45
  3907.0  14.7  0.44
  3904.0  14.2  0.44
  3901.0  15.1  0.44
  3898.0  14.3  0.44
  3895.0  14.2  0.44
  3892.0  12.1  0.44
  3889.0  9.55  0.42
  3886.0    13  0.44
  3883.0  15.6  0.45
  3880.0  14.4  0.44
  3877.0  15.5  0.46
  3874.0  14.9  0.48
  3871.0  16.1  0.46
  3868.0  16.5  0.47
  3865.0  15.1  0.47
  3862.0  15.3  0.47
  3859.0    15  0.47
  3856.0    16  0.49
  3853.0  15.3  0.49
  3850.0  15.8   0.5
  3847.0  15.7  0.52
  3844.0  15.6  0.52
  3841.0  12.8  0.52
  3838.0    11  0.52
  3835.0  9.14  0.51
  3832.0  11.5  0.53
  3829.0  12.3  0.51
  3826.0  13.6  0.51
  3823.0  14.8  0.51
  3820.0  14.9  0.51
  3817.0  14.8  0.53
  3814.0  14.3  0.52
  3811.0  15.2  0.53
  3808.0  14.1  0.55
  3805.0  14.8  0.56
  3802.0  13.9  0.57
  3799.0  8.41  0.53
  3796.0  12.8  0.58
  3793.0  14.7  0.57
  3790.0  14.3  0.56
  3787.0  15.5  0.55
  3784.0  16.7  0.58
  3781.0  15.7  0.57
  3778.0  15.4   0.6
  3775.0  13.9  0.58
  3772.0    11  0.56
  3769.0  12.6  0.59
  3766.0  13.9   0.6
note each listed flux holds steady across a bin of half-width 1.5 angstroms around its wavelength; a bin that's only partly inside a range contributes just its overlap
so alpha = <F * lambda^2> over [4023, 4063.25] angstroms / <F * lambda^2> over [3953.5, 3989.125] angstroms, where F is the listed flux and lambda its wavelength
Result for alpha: 1.27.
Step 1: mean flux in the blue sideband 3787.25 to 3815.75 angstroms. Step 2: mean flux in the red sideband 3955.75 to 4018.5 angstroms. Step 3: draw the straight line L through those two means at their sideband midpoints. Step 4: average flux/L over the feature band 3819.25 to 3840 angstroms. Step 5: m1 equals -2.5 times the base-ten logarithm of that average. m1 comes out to 0.12 mag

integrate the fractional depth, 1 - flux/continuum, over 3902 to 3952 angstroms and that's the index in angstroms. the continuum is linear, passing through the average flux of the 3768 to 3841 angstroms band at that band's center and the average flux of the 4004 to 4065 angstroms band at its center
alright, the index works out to 4.4 angstroms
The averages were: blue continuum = 13.5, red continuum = 16.2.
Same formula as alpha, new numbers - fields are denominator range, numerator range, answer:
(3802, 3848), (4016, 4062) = 1.33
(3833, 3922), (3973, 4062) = 1.18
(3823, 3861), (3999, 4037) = 1.29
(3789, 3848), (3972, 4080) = 1.32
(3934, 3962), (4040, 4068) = 1.25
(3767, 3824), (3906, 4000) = 1.06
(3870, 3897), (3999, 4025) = 1.25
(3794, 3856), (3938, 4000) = 1.11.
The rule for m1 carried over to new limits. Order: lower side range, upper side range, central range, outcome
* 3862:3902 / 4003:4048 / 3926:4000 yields 0.162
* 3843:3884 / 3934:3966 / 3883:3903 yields 0.119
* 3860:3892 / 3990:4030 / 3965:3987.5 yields 0.281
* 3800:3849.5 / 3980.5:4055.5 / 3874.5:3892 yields 0.065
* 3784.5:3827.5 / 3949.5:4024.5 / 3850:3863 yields -0.087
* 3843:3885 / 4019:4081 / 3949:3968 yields 0.117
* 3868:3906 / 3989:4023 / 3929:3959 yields 0.208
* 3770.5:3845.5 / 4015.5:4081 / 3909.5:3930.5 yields -0.029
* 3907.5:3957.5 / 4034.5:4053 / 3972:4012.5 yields -0.035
